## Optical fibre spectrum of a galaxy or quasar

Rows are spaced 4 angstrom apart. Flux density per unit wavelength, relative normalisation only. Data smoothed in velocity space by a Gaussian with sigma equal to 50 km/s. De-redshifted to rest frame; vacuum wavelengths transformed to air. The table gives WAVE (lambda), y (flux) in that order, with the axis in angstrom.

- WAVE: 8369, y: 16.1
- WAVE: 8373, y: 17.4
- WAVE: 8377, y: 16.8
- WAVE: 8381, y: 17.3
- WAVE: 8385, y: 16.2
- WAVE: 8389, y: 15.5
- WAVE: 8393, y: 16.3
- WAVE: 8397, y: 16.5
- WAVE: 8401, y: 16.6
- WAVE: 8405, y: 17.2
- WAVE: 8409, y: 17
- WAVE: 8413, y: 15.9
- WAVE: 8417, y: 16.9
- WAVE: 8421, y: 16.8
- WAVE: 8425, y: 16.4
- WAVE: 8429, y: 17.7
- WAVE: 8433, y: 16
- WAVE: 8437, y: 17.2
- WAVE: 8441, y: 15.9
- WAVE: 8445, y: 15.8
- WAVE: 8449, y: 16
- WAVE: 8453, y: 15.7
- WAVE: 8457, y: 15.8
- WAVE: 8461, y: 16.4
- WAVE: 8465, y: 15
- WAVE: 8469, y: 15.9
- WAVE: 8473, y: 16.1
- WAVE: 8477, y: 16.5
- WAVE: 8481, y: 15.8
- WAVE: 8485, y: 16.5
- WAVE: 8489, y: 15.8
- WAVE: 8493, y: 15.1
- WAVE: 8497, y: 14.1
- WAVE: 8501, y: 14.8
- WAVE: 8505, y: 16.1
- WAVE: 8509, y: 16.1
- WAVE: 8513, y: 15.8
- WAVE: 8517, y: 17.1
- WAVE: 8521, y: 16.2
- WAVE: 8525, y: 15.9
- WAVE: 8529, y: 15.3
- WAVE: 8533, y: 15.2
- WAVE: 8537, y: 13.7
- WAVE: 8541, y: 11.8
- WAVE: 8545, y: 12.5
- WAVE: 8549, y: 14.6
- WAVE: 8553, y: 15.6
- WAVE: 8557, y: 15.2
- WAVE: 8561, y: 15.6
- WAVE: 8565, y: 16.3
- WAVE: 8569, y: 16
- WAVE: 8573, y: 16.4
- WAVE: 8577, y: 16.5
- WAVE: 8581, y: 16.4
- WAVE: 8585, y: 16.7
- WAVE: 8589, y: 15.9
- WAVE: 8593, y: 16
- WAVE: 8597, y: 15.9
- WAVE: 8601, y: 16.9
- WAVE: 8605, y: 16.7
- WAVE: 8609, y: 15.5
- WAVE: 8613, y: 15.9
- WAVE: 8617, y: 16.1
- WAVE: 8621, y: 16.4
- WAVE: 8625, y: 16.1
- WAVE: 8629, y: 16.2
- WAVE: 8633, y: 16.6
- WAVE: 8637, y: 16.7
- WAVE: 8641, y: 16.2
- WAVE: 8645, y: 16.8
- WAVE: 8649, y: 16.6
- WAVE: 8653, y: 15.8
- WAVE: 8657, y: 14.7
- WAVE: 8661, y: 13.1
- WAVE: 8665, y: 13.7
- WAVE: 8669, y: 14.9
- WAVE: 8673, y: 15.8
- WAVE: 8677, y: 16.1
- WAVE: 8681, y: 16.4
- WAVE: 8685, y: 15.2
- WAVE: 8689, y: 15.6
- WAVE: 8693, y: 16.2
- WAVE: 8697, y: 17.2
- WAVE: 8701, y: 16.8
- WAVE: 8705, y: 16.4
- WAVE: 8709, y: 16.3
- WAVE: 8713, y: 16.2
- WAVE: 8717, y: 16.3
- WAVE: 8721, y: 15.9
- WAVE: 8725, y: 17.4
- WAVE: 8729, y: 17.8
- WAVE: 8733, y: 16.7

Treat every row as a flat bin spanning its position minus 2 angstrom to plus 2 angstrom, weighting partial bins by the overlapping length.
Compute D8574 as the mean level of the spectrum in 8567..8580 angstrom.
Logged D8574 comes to 16.3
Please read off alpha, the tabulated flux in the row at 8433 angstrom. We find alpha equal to 16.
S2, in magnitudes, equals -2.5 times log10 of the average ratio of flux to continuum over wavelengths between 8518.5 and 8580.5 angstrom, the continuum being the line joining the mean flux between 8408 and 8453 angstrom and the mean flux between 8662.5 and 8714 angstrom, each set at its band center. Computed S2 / 0.07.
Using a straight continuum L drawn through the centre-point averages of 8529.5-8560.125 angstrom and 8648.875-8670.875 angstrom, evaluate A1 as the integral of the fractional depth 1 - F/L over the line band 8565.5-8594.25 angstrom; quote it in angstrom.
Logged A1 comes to -3.9 angstrom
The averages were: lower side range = 14.2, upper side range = 14.6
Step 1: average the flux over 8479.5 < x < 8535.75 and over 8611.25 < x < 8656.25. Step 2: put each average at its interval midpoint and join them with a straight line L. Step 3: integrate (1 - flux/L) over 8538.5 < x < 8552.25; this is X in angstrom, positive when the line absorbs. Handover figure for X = 2.3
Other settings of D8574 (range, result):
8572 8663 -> 16.1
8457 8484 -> 16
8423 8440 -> 16.8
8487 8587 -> 15.4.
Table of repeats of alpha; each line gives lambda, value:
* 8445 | 15.8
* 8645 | 16.8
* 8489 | 15.8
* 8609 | 15.5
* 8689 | 15.6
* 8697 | 17.2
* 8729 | 17.8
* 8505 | 16.1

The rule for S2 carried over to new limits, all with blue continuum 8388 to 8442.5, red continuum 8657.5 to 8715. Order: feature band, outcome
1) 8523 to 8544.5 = 0.14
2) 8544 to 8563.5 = 0.09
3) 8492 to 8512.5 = 0.07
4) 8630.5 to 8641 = -0.05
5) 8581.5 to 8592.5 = -0.02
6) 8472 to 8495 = 0.03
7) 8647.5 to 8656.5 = -0.01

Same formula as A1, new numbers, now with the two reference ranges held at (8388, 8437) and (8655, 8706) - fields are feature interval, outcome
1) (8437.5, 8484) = 1.3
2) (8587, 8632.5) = -1.0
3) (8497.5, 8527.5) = 0.6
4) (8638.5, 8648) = -0.5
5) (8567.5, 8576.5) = -0.2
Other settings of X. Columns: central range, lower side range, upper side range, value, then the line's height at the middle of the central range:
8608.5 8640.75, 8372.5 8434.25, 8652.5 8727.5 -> -0.5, 16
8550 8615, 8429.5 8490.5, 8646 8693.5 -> -1.8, 15.6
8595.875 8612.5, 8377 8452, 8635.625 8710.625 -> -0.3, 16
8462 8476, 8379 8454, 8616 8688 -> 0.5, 16.3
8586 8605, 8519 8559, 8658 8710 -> -1.6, 15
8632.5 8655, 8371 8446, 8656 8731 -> -0.6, 16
